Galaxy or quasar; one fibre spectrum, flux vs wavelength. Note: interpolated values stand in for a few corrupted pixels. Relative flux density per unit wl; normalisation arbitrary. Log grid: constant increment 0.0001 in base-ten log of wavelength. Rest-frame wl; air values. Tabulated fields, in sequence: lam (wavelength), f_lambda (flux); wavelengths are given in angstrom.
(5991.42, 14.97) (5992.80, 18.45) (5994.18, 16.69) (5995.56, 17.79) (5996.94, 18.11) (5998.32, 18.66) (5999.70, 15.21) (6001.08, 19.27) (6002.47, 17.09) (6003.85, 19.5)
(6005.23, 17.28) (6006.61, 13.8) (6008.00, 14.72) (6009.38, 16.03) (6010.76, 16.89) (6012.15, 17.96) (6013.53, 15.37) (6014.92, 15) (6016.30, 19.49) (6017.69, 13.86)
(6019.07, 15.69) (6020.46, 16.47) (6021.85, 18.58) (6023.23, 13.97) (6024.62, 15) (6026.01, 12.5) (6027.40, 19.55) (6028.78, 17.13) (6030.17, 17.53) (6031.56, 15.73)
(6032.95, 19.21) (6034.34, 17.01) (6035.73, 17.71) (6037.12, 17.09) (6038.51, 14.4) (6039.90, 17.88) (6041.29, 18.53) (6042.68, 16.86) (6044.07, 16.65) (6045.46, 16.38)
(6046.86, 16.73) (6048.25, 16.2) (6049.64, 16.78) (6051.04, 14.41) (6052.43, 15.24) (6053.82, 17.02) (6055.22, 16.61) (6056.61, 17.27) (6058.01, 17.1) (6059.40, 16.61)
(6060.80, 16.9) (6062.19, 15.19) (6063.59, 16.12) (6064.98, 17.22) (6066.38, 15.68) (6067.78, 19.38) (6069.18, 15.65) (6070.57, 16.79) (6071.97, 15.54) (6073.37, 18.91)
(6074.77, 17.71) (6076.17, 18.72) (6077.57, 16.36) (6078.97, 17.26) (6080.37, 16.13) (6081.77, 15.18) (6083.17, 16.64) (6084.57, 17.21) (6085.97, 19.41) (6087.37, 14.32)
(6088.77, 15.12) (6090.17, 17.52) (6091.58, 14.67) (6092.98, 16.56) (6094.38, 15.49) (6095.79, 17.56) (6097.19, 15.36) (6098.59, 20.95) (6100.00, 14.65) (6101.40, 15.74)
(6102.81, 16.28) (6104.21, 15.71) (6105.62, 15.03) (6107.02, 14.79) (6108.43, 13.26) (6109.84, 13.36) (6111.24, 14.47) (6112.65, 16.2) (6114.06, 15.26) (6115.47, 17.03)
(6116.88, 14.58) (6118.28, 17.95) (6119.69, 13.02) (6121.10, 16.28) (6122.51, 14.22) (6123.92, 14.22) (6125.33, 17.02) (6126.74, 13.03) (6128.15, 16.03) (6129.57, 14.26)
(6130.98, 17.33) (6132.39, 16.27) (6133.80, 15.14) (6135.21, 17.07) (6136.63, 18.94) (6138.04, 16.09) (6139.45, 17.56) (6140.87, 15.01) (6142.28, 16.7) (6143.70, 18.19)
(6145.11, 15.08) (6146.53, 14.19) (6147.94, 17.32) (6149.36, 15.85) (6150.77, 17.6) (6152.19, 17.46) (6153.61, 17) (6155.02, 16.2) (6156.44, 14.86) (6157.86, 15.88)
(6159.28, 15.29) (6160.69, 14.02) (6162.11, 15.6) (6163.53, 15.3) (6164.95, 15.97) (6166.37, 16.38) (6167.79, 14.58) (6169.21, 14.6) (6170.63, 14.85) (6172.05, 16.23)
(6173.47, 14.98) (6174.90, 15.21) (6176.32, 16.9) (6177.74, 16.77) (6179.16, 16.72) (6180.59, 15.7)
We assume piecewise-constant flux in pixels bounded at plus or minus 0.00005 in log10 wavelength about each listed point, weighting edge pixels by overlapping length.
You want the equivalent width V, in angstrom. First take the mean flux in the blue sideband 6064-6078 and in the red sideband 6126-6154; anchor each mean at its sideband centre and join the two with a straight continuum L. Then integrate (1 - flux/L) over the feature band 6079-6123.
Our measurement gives 2.5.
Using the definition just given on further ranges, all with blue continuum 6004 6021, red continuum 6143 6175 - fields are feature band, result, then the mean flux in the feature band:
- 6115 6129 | 0.51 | 15.3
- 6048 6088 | -1.68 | 16.7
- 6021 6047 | -1.07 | 16.8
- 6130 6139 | -0.52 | 16.8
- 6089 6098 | -0.14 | 16.2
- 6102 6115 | 0.76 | 15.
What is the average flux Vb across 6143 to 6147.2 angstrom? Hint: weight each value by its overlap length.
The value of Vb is 15.8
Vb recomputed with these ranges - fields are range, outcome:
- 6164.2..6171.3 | 15.3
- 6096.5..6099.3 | 18.2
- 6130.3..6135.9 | 16.5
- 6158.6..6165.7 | 15.3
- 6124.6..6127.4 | 15.1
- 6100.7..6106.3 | 15.7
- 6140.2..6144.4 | 16.6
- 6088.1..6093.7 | 16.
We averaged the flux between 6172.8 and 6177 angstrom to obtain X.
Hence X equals 15.7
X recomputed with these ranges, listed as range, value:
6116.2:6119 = 16.3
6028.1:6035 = 17.3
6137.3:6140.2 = 16.8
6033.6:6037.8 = 17.3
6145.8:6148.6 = 15.7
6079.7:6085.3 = 16.3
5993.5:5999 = 17.8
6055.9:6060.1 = 17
